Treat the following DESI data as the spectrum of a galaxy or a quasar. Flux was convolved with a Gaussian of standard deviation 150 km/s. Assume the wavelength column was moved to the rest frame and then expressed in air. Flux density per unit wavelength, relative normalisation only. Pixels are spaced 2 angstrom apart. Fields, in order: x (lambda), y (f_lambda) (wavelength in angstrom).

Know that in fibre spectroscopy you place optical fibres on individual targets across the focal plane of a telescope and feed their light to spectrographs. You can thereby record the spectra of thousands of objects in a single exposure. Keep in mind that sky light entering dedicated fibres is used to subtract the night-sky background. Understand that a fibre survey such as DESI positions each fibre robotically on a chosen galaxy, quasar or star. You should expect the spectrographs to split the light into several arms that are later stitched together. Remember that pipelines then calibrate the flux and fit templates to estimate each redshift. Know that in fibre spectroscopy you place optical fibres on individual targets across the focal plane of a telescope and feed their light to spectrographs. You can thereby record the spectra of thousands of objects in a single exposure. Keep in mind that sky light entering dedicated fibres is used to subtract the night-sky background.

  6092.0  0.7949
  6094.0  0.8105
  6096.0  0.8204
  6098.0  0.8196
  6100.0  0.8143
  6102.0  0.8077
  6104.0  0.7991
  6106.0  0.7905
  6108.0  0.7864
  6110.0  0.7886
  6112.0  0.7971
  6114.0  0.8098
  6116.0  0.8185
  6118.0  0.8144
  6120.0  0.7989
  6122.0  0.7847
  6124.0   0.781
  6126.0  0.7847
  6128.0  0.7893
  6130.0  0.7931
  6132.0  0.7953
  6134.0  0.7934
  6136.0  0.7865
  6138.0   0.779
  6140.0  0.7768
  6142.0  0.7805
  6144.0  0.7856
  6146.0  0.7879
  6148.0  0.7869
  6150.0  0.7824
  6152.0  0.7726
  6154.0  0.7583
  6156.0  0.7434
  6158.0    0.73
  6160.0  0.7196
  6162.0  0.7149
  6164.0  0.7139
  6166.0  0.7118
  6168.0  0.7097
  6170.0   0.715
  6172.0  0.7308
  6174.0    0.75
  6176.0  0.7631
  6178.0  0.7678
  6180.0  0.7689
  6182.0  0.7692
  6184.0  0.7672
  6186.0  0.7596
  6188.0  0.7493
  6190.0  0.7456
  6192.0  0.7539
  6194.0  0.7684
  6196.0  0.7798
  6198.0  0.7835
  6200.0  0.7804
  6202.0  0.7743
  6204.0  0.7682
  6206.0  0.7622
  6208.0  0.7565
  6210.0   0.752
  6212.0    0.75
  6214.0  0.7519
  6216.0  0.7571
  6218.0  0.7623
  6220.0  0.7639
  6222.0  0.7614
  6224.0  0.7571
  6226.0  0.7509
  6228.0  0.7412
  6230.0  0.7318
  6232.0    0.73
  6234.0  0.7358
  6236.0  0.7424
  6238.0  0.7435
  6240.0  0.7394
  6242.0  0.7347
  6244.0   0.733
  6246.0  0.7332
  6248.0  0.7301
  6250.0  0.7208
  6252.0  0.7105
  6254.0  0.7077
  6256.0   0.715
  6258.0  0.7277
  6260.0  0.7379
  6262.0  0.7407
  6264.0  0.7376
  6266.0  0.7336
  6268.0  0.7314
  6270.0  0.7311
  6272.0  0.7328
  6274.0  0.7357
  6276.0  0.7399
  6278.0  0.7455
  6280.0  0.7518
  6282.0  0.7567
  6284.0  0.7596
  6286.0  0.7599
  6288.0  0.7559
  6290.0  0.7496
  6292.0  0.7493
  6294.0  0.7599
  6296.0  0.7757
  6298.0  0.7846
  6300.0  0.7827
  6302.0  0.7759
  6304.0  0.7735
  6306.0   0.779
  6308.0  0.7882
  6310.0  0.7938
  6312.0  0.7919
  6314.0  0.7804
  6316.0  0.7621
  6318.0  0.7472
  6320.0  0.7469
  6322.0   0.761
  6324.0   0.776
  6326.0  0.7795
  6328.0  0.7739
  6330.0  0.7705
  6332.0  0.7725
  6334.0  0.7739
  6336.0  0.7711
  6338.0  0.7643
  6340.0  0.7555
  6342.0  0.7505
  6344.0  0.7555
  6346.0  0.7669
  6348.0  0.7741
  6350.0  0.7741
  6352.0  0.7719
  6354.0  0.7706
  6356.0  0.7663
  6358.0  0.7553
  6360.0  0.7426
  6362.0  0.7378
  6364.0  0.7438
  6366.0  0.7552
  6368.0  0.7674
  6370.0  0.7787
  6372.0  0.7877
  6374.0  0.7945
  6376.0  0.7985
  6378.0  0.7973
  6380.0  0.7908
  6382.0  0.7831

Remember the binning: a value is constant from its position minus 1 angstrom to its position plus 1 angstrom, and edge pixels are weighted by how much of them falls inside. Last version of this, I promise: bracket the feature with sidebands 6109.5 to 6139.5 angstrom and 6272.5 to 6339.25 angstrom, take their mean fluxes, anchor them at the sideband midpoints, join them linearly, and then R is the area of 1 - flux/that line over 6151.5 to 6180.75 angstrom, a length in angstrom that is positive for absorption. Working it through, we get 1.9 angstrom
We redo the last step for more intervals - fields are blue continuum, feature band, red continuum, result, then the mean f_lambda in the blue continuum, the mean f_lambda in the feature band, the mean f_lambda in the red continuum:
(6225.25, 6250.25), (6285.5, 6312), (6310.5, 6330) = -0.40 angstrom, 0.736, 0.772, 0.769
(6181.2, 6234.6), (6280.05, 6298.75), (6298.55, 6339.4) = 0.21 angstrom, 0.758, 0.76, 0.773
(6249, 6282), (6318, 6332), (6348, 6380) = -0.22 angstrom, 0.732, 0.767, 0.77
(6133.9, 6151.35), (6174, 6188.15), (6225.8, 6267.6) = 0.02 angstrom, 0.784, 0.763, 0.732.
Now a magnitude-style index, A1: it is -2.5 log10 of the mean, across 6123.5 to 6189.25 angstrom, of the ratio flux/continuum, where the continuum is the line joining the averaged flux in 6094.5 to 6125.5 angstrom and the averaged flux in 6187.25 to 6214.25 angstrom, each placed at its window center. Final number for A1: 0.03 mag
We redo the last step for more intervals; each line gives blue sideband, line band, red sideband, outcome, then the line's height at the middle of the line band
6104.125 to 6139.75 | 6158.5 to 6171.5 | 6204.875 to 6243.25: 0.09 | 0.774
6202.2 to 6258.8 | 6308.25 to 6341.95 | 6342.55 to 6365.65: -0.02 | 0.756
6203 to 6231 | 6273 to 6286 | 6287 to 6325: 0.02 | 0.766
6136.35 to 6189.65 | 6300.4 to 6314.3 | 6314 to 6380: -0.03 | 0.765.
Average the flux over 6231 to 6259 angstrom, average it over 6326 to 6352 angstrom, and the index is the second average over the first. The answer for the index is 1.05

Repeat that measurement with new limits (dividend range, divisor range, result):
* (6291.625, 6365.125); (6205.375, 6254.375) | 1.03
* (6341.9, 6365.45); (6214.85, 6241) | 1.02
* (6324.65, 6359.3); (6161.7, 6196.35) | 1.03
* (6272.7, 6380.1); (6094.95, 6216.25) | 0.99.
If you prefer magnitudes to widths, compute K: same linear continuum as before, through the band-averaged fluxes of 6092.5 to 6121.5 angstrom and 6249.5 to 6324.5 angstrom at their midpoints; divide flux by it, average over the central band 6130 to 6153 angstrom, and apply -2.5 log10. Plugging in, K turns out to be 0.014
